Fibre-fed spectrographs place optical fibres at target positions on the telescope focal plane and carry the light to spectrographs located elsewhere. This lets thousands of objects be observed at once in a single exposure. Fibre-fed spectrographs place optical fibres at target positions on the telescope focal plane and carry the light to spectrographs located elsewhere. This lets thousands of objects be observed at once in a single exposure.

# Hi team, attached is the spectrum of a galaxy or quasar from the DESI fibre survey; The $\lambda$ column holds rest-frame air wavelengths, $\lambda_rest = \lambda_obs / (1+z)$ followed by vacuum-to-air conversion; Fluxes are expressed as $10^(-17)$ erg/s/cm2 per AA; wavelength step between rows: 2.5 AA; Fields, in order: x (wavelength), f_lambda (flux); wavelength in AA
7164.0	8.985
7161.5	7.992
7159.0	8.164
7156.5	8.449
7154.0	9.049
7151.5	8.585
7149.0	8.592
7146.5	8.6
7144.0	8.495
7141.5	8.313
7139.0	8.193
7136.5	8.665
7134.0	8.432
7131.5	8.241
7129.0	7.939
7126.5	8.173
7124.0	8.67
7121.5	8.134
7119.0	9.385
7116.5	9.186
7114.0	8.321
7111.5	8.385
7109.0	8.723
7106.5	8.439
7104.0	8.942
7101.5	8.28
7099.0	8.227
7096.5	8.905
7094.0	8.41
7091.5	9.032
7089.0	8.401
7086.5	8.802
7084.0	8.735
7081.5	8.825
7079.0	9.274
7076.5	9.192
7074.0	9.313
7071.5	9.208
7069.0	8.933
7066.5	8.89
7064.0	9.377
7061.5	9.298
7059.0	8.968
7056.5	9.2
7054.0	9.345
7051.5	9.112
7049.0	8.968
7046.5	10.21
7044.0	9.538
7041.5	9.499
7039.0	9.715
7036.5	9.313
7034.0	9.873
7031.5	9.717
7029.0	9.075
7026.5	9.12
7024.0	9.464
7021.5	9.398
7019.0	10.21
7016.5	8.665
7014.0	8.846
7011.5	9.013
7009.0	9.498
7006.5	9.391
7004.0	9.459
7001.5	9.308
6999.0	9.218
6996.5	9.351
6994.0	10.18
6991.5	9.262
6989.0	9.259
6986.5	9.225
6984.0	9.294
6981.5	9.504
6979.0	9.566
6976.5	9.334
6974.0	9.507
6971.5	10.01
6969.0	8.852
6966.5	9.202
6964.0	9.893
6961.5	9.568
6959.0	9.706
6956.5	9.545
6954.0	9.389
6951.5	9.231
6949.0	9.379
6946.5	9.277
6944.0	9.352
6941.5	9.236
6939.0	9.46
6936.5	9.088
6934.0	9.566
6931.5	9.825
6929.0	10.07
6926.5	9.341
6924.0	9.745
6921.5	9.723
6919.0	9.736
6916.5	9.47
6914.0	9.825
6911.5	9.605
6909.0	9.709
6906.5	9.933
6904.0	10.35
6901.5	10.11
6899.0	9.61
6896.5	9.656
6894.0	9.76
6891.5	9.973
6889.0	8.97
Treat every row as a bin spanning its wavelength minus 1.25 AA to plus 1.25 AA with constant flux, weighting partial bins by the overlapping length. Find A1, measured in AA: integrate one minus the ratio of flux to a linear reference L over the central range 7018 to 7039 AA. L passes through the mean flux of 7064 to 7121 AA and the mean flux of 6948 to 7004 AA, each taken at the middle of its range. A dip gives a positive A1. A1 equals -0.8 AA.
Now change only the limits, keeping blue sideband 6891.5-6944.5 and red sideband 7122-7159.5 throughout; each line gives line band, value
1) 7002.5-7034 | -0.8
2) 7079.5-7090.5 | 0.0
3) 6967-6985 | -0.1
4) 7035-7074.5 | -1.7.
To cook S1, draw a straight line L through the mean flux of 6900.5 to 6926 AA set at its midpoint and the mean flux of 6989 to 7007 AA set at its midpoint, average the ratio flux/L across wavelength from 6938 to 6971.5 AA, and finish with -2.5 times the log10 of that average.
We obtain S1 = 0.02 mag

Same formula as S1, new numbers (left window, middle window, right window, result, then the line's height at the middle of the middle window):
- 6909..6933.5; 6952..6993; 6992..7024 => 0.01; 9.51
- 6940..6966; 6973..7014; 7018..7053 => 0.01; 9.48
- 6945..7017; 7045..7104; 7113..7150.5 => -0.02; 8.83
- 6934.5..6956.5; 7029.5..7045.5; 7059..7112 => -0.07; 9.01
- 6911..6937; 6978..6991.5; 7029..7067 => 0.02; 9.53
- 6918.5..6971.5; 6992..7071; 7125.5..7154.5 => -0.04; 9.02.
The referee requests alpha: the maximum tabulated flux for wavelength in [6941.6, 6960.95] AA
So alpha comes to 9.706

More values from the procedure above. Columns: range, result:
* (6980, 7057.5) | 10.21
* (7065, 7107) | 9.313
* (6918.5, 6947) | 10.07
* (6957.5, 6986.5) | 10.01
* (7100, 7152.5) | 9.385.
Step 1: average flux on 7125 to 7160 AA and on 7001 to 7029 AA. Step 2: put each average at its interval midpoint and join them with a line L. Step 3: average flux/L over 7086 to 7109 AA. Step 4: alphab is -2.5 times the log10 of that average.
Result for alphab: 0.02 mag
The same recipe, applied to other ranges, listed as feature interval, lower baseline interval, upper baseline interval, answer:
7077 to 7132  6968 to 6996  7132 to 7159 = 0.02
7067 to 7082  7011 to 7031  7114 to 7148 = -0.03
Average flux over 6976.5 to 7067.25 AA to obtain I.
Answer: 9.37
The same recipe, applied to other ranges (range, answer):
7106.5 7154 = 8.51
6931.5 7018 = 9.38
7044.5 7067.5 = 9.28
